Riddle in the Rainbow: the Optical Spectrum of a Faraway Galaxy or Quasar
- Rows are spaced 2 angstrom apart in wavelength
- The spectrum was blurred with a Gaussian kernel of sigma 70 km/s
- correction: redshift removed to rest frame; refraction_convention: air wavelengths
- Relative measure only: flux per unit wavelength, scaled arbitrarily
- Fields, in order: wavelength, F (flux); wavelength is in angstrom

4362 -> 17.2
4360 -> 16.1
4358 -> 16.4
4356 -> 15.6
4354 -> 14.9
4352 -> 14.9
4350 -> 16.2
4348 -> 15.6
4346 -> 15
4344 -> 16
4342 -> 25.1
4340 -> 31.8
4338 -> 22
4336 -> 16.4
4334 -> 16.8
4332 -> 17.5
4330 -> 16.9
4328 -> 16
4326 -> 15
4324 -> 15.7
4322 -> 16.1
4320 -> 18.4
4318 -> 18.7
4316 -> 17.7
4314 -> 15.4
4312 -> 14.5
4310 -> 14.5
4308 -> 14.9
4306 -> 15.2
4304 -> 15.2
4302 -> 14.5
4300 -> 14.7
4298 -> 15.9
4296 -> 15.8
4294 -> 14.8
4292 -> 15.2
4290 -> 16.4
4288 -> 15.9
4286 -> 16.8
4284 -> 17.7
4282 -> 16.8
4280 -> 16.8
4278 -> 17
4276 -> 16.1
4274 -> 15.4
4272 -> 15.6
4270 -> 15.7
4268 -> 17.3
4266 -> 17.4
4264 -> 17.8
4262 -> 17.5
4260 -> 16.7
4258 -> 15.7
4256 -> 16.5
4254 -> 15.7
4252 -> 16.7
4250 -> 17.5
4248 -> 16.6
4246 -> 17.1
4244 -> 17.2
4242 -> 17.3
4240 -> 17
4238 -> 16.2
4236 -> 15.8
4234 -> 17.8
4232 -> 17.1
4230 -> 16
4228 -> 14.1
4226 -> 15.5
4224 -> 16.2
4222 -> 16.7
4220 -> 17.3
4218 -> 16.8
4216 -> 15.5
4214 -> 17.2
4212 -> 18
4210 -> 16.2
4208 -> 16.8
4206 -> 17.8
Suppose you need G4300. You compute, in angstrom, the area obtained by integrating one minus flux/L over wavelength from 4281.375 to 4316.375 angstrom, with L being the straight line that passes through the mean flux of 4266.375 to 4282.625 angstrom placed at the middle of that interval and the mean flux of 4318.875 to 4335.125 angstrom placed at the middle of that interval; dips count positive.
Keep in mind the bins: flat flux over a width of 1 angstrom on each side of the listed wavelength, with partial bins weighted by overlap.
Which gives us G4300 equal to 1.8 angstrom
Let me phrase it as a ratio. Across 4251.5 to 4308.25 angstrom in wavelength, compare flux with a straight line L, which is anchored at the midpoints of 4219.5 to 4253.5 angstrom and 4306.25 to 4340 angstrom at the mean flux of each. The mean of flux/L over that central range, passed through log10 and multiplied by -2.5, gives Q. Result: 0.04 mag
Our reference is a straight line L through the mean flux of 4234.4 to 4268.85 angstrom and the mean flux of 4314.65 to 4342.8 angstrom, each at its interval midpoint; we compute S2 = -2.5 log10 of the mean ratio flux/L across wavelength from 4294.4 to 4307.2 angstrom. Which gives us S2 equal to 0.189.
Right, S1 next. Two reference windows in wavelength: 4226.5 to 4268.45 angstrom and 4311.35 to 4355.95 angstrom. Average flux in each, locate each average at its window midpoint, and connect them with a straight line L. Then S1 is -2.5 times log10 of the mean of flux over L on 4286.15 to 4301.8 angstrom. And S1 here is 0.11 mag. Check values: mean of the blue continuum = 16.7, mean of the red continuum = 17.6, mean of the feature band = 15.5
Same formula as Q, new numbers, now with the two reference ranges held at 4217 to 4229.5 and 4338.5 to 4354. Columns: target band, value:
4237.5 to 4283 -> 0.02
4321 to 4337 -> 0.14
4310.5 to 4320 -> 0.10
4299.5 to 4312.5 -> 0.22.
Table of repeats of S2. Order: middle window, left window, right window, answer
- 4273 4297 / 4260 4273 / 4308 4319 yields 0.02 mag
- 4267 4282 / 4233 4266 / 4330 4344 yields 0.11 mag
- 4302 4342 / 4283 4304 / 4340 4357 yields -0.04 mag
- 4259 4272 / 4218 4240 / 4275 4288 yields -0.02 mag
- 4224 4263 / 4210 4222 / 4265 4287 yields 0.02 mag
